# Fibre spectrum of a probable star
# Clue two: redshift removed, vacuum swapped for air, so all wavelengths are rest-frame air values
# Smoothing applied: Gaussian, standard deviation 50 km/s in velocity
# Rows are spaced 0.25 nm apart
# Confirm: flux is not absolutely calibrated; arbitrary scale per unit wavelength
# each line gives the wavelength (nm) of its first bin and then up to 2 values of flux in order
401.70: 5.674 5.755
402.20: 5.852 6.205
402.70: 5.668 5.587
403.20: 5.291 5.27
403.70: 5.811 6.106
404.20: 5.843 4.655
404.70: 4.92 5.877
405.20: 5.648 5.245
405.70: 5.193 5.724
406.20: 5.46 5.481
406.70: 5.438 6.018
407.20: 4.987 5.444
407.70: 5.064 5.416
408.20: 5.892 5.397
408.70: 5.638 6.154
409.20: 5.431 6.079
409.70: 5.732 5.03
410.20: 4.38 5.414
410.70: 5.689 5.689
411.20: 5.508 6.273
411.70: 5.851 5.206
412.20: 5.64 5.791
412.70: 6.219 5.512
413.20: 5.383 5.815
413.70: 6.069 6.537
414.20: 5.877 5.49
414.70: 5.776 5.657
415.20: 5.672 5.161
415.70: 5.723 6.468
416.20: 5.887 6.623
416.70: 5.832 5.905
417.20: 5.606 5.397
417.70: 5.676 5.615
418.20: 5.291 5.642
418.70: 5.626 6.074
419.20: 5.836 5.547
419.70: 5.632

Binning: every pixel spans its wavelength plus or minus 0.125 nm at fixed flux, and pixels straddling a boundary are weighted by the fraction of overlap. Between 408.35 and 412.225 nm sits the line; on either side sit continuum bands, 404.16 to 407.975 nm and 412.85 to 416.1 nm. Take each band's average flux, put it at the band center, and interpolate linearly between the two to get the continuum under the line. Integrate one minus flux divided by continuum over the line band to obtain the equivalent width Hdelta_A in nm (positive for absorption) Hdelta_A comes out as 0.01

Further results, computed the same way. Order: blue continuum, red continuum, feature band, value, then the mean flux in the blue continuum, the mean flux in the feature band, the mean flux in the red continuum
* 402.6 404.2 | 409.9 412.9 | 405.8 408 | 0.06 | 5.64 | 5.45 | 5.57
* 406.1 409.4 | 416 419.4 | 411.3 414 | -0.08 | 5.54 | 5.82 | 5.78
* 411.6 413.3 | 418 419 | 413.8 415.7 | -0.03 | 5.66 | 5.74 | 5.62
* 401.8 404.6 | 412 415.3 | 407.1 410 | 0.09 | 5.63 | 5.54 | 5.79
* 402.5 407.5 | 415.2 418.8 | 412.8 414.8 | -0.05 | 5.49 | 5.81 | 5.74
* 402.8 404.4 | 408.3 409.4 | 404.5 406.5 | 0.08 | 5.6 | 5.41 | 5.69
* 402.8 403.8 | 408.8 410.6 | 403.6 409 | -0.03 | 5.49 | 5.51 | 5.47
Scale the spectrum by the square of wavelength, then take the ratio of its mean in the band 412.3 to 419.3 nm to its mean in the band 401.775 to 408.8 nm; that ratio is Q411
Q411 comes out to 1.10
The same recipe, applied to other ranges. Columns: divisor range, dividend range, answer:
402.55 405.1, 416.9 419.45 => 1.10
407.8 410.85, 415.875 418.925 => 1.09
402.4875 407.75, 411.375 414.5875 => 1.10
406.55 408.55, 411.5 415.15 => 1.09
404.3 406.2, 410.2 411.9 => 1.08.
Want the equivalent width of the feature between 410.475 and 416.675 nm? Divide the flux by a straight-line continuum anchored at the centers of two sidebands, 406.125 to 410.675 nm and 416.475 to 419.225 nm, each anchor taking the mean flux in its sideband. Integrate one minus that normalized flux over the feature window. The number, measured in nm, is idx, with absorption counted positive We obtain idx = -0.224 nm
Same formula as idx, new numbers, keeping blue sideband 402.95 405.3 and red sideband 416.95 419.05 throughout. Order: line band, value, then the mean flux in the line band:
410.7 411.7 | -0.04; 5.81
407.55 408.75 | 0.01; 5.47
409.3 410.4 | 0.05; 5.32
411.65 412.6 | -0.01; 5.62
